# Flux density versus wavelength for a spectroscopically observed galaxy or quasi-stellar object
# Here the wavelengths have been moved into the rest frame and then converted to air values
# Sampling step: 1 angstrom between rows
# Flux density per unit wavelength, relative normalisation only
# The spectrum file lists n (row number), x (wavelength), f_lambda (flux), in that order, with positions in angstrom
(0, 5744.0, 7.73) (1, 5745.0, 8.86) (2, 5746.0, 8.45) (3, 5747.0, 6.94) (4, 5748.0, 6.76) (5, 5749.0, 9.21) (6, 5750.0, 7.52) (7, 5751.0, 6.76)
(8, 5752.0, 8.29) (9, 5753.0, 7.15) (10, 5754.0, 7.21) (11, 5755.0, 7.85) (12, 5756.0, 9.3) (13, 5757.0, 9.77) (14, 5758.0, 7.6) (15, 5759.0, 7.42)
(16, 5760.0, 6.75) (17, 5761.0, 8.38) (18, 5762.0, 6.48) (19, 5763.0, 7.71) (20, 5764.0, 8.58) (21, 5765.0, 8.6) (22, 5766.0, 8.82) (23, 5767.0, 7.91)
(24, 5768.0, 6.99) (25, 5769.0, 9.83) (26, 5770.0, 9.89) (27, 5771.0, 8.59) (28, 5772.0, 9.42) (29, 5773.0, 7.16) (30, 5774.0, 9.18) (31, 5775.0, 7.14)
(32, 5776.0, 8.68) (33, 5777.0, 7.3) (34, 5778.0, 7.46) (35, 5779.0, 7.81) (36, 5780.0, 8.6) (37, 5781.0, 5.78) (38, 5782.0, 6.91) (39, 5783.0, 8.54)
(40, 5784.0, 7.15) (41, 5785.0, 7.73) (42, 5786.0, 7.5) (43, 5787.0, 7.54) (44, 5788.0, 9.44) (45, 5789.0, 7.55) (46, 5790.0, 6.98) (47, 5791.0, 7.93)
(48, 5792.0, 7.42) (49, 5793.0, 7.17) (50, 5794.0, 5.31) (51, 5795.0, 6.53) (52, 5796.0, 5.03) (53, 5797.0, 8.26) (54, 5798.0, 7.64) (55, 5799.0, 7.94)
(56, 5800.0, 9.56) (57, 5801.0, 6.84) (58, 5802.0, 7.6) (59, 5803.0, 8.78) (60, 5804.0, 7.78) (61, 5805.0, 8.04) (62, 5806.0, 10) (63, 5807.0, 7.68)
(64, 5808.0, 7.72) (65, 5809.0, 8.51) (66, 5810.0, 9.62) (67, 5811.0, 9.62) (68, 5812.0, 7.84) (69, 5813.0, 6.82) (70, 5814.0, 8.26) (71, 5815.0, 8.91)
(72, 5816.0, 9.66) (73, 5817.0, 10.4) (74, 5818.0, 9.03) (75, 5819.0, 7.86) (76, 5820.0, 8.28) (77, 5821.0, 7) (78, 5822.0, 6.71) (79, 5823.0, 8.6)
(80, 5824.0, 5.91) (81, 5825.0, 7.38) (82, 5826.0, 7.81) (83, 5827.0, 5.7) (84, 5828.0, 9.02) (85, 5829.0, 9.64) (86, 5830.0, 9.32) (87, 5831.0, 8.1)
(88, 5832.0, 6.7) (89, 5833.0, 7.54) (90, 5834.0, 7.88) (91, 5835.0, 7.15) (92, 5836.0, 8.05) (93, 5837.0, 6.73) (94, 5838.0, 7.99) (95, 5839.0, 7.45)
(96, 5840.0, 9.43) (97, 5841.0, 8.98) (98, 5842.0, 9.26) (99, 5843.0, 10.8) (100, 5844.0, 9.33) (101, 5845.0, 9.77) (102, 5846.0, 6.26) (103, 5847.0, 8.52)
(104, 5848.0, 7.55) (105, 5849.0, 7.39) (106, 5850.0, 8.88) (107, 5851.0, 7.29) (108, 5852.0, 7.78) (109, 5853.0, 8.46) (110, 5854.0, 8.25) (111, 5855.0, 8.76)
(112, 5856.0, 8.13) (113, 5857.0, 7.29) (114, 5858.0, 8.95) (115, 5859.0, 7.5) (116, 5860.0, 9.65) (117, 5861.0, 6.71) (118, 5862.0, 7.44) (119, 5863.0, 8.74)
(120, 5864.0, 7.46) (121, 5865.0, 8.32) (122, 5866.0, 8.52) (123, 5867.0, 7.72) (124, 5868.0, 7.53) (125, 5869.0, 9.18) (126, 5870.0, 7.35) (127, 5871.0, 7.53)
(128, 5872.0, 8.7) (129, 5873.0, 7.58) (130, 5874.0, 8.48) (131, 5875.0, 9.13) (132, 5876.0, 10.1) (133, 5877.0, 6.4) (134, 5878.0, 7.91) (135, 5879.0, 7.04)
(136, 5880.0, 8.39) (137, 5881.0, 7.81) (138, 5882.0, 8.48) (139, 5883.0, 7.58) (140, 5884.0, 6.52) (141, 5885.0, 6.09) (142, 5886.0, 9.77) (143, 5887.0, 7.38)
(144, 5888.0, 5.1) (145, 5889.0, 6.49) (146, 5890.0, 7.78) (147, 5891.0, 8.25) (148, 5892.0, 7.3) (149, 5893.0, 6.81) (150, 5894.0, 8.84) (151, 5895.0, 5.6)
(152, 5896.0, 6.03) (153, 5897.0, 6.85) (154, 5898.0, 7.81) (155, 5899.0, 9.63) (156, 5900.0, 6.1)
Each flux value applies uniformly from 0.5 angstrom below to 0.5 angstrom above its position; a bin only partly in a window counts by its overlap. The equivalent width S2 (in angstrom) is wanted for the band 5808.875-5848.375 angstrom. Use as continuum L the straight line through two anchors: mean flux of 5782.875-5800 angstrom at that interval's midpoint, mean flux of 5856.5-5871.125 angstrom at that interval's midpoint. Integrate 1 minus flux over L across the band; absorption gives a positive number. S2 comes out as -2.6 angstrom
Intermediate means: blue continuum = 7.43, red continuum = 8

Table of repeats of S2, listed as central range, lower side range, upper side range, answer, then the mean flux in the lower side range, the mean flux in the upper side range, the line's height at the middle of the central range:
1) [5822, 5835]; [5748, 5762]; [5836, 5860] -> 0.77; 7.84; 8.32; 8.22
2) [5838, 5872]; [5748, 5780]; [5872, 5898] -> -2.56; 8.08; 7.54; 7.67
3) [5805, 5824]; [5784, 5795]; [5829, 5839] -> -1.92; 7.4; 7.8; 7.63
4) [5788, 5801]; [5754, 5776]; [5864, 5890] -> 1.25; 8.24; 7.8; 8.12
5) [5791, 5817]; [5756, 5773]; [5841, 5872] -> 0.87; 8.29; 8.23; 8.27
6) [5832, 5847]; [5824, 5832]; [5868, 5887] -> -0.68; 7.91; 7.97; 7.92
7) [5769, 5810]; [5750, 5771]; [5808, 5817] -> 2.75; 8.06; 8.7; 8.42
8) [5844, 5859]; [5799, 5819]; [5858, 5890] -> -0.06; 8.53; 7.84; 8.08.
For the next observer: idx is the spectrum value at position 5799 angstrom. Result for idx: 7.94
